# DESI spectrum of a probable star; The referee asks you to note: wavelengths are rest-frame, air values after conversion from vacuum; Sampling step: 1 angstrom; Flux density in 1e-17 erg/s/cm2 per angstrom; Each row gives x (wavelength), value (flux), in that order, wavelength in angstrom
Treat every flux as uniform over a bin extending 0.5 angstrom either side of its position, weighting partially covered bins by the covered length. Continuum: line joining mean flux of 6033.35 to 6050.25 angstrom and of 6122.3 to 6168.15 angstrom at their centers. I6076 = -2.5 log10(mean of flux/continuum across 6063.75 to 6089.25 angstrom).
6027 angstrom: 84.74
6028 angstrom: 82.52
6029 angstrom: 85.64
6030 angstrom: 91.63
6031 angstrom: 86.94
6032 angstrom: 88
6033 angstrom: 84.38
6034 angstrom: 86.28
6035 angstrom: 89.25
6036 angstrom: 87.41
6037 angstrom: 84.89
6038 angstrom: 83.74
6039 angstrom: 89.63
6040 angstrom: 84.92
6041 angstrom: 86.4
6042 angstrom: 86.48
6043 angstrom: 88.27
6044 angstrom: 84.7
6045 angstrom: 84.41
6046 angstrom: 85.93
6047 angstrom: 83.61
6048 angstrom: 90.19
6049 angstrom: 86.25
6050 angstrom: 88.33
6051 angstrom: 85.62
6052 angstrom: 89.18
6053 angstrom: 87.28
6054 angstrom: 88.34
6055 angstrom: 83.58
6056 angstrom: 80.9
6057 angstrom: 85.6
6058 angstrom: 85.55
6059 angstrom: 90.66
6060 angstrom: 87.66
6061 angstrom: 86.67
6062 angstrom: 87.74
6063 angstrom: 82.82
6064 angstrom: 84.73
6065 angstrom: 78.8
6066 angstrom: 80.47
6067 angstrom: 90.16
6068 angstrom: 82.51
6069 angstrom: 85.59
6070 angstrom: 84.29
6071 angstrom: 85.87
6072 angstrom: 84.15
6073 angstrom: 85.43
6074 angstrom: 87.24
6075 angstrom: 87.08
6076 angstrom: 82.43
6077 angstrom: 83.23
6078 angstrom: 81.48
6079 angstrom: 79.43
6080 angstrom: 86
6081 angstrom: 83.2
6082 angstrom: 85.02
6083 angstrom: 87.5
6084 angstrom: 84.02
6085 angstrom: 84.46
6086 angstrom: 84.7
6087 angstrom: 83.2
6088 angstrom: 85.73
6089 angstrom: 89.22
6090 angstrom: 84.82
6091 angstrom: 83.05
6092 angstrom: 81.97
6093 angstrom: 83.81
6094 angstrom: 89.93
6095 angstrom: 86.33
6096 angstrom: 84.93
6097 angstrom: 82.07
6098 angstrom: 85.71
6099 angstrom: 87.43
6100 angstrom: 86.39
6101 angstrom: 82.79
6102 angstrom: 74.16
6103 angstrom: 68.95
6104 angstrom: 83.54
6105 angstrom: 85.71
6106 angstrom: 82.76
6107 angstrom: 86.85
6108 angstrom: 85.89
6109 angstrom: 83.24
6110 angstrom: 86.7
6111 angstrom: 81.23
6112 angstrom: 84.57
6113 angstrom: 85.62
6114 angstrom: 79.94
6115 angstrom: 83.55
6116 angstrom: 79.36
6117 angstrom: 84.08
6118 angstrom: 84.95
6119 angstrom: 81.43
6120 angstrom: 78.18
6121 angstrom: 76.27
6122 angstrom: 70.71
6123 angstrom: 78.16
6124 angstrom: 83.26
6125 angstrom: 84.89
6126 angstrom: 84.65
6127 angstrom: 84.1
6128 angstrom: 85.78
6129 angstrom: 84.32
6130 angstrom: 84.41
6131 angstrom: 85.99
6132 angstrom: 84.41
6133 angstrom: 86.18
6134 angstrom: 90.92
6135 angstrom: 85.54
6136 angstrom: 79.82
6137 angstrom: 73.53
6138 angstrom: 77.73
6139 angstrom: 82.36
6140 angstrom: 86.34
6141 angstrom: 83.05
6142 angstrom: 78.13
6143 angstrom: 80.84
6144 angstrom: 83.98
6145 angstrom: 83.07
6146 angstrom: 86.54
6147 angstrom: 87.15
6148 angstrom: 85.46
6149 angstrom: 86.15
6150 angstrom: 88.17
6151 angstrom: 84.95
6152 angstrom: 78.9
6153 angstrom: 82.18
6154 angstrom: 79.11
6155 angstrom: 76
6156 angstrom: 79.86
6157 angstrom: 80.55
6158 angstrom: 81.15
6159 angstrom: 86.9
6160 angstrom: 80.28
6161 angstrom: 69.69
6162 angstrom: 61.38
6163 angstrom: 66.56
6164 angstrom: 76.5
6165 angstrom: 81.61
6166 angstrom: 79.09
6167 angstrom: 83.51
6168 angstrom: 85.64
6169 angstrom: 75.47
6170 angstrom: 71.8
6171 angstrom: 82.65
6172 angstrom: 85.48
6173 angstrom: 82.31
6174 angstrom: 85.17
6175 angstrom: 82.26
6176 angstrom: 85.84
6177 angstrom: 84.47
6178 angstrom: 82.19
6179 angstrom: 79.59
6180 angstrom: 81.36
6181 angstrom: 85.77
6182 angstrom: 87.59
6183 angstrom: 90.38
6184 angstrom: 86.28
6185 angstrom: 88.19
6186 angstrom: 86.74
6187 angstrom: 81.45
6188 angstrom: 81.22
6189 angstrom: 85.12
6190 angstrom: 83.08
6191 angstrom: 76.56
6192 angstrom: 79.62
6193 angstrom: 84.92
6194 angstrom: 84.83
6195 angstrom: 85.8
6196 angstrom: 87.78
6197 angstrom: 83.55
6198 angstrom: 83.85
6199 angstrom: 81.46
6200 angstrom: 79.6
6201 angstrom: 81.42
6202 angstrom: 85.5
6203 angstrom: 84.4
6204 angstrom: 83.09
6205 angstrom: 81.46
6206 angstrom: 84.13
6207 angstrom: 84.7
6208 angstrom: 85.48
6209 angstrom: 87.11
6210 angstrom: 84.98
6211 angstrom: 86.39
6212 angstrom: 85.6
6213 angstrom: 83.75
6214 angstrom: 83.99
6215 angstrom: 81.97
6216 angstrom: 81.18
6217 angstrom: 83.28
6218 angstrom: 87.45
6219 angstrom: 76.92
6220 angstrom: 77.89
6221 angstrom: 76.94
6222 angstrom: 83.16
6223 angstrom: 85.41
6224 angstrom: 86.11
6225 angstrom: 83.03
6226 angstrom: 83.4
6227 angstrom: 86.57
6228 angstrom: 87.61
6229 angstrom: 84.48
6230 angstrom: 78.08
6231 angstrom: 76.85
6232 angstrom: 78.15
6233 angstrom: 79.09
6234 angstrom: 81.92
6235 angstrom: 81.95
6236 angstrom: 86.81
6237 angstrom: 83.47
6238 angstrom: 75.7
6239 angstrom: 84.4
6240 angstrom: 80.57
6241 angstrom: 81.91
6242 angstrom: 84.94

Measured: 0.006 mag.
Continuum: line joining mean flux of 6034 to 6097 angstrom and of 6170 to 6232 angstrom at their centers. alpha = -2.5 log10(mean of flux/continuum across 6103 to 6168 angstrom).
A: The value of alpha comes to 0.03 mag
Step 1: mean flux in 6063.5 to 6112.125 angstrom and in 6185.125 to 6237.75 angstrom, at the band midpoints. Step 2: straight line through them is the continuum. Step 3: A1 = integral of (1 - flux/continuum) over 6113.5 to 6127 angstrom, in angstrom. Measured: 0.5 angstrom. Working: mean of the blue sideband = 84.1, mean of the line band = 80.9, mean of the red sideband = 83.1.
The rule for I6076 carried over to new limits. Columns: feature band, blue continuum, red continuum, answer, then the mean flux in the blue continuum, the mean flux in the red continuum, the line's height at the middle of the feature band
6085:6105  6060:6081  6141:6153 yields 0.006 mag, 84.4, 83.8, 84.2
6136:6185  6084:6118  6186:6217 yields 0.029 mag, 83.7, 83.5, 83.6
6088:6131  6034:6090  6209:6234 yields 0.021 mag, 85.5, 82.7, 84.7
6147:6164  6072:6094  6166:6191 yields 0.056 mag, 84.5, 83.3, 83.6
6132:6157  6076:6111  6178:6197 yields 0.017 mag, 83.9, 84.2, 84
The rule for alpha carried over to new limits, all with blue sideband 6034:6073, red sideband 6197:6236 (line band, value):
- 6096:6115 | 0.02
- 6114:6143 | 0.03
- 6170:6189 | -0.01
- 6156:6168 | 0.09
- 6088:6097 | 0.00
